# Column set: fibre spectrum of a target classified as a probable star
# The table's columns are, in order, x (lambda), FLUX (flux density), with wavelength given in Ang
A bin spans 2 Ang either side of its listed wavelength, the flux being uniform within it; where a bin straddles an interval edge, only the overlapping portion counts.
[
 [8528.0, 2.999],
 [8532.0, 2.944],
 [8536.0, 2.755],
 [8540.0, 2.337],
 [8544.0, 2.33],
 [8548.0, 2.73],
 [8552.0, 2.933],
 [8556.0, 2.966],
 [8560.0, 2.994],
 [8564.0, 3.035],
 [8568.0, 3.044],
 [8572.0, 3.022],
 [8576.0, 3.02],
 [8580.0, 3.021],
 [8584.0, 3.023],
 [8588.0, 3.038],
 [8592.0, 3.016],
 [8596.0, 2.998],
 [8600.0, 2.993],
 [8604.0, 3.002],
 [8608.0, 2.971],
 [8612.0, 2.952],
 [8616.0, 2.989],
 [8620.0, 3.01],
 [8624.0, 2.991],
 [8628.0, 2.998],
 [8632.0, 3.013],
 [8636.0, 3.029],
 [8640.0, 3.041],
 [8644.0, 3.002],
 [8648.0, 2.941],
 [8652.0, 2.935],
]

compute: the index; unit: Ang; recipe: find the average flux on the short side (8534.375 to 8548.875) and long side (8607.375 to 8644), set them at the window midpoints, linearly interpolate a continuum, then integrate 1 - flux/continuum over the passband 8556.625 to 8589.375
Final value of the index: -3.9 Ang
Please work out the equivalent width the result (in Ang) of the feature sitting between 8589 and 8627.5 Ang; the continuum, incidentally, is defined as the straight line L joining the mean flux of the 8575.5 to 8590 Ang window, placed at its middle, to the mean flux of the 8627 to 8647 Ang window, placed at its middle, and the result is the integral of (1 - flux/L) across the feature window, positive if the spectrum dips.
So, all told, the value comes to 0.4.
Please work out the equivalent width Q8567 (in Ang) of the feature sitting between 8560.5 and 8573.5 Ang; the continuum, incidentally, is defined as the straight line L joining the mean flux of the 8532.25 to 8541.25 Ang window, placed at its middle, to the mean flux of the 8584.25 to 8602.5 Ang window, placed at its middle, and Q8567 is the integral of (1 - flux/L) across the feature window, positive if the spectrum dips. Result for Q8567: -0.9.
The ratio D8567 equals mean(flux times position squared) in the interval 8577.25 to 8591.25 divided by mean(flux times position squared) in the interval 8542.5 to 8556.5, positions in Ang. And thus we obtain 1.12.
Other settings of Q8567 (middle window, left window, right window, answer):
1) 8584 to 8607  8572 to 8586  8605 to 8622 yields -0.05 Ang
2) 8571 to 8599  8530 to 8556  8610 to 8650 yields -1.76 Ang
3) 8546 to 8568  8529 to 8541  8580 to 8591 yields -0.61 Ang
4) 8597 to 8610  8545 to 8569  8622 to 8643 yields -0.05 Ang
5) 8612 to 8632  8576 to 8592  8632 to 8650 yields 0.11 Ang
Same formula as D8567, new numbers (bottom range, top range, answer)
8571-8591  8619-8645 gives 1.01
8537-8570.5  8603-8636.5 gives 1.09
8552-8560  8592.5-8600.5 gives 1.02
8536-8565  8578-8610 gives 1.10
